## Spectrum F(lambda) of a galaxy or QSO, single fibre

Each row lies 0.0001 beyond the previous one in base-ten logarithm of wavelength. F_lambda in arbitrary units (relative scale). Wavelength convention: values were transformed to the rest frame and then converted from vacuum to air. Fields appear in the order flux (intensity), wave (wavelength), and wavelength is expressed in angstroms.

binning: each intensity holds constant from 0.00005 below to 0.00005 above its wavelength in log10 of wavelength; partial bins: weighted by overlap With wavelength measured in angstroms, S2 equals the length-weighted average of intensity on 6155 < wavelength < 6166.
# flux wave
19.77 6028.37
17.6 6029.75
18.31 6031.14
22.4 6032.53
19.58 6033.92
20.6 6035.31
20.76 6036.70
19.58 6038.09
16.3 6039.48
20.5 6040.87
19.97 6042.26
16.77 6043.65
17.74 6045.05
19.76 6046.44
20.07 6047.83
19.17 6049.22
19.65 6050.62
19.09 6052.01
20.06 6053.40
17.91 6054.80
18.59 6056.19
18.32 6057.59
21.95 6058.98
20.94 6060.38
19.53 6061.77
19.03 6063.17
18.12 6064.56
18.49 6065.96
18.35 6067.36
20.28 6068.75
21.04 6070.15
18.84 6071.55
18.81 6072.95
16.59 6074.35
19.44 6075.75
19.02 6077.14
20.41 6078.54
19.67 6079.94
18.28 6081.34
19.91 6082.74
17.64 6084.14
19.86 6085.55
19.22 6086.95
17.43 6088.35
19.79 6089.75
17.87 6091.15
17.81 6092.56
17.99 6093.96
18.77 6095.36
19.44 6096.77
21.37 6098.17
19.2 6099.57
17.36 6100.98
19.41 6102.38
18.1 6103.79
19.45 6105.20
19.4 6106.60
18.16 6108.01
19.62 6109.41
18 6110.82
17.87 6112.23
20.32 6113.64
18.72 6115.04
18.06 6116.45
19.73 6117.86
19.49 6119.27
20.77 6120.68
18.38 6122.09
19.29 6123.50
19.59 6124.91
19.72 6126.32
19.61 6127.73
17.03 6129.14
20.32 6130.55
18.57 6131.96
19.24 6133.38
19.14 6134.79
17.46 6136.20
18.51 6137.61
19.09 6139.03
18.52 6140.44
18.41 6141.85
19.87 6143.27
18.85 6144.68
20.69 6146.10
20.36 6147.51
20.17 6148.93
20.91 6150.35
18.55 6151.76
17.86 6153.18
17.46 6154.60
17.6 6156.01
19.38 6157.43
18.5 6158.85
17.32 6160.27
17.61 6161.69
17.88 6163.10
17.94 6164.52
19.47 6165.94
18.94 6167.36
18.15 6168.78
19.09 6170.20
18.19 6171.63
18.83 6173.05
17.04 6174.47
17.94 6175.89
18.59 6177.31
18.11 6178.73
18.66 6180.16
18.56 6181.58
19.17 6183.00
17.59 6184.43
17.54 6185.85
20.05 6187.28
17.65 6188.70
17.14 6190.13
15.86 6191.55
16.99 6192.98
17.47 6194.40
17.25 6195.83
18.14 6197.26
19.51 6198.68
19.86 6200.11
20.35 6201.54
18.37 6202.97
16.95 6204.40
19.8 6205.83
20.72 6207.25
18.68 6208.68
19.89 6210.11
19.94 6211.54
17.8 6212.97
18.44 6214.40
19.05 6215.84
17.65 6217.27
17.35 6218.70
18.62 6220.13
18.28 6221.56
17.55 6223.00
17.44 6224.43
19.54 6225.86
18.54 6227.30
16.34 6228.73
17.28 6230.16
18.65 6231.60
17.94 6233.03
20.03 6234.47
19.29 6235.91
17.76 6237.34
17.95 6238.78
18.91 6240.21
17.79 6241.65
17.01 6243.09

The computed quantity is 18.1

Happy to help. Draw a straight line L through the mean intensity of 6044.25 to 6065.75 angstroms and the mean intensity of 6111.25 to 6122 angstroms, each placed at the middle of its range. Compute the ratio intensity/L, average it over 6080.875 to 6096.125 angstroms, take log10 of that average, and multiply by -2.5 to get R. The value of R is 0.04 mag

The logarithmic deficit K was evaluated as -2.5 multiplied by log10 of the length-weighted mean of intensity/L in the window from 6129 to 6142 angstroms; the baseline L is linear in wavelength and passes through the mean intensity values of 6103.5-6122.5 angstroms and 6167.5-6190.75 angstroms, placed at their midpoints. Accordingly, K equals 0.00 mag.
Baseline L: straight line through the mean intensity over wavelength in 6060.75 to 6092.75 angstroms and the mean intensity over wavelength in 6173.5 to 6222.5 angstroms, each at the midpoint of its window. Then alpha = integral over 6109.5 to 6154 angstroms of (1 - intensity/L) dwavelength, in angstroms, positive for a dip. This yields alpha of -1.0 angstroms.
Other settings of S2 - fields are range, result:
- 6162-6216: 18.5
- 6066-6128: 19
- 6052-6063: 19.6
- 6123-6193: 18.6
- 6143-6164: 18.8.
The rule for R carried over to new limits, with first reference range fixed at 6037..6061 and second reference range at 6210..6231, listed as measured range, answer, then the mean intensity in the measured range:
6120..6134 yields -0.03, 19.2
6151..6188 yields 0.01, 18.3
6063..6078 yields 0.01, 18.9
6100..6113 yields 0.02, 18.6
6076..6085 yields -0.01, 19.2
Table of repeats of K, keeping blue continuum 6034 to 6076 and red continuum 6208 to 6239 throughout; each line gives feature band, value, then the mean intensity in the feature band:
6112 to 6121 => -0.02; 19.3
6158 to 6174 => 0.02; 18.3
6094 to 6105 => 0.00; 19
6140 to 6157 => -0.02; 19.1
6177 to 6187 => 0.01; 18.4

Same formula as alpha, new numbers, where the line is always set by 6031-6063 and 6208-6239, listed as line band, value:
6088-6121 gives 0.3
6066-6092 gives 0.4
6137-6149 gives -0.3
